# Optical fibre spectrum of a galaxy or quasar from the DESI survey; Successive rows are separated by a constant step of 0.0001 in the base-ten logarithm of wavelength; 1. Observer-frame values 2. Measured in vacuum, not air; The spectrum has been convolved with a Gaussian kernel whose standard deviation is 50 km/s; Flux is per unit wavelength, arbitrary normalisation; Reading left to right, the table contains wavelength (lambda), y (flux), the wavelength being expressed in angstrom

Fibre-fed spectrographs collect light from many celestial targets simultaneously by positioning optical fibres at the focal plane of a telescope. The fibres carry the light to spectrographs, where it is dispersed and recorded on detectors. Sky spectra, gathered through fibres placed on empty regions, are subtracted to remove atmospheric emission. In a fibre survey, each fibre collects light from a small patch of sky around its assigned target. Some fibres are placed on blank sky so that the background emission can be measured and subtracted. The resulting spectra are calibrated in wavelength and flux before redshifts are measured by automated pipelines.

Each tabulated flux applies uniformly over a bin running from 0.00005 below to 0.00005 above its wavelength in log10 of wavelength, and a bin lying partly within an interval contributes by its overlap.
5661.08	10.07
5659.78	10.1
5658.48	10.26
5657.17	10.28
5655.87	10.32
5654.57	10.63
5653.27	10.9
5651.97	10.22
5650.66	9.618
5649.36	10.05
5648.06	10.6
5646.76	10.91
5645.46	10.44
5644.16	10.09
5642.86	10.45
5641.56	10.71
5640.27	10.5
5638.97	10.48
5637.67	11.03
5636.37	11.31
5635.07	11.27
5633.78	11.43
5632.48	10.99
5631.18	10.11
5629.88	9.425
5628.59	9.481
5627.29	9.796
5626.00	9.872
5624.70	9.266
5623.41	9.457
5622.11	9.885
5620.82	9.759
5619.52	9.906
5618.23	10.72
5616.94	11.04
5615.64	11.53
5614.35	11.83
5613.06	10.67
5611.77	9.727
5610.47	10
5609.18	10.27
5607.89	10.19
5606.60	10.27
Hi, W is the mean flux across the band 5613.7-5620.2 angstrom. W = 11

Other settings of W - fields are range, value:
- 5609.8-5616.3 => 10.7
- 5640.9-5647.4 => 10.5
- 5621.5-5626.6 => 9.61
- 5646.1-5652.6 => 10.3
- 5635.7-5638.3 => 11.2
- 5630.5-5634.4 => 10.8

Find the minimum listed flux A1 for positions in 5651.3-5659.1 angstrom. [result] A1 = 10.22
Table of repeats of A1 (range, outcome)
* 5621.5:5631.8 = 9.266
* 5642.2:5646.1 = 10.09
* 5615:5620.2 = 9.906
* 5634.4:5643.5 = 10.45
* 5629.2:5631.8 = 9.425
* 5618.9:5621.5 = 9.759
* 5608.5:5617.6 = 9.727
